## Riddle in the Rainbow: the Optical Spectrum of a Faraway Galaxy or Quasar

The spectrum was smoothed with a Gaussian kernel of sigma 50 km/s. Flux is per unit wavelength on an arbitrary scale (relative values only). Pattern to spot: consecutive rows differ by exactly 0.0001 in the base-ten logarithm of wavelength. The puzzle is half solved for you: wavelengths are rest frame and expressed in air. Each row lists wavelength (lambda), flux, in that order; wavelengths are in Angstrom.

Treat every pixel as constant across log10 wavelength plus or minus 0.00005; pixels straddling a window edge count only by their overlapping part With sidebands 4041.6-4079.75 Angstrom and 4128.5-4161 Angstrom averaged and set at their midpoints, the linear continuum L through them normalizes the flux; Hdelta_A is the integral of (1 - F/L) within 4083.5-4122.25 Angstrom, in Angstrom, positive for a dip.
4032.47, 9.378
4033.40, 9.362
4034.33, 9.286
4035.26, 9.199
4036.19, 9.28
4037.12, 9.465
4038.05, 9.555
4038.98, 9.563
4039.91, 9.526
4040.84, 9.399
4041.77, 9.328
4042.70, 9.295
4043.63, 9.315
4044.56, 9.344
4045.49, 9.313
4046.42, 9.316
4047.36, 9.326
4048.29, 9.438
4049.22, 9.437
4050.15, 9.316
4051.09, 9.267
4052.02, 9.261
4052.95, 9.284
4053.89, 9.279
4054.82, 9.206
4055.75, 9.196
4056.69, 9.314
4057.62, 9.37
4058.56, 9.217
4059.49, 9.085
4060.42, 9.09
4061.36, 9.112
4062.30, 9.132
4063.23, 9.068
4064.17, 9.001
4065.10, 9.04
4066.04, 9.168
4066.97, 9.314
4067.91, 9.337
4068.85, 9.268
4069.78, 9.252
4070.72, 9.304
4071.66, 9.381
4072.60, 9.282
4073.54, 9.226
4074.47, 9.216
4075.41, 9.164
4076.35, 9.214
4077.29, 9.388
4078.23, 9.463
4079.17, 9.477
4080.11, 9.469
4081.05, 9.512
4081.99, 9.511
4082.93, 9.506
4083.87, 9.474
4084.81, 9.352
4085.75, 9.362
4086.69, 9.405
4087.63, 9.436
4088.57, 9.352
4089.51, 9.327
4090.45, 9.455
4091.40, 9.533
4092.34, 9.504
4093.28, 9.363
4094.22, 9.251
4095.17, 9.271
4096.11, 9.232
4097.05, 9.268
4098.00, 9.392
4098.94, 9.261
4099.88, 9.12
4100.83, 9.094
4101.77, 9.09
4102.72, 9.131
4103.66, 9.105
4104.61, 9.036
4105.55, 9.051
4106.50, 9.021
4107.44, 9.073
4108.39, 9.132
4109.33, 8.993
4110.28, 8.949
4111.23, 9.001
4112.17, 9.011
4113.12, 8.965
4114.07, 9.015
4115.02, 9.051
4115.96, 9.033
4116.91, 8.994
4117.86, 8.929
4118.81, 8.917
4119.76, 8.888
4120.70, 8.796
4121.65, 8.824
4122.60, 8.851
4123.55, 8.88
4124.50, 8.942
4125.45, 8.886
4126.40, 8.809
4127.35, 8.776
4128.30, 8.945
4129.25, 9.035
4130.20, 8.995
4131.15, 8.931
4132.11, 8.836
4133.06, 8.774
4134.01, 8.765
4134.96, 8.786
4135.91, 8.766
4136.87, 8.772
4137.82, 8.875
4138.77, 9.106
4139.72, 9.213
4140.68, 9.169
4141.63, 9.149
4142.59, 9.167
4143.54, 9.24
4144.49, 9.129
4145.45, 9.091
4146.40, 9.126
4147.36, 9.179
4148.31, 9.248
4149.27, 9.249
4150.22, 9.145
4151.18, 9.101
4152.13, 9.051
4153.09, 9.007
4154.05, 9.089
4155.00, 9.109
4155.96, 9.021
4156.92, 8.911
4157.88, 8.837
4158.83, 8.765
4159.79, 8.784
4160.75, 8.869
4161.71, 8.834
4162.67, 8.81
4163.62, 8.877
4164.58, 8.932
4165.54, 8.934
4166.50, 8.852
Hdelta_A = -0.08 Angstrom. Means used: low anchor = 9.26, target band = 9.16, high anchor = 9.01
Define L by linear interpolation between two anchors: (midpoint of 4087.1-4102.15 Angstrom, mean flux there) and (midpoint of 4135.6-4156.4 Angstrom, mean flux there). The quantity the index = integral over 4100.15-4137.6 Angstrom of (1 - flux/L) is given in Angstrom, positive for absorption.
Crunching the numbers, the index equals 1.1 Angstrom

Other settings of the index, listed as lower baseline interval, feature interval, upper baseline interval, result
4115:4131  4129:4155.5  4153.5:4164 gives -0.4 Angstrom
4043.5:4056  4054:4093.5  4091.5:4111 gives -0.3 Angstrom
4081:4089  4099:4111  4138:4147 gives 0.3 Angstrom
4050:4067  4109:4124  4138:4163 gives 0.3 Angstrom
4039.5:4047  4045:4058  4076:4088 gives 0.1 Angstrom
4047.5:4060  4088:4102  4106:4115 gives -0.3 Angstrom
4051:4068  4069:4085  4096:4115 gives -0.4 Angstrom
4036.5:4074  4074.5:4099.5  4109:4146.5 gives -0.7 Angstrom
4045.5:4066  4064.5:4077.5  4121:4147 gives -0.1 Angstrom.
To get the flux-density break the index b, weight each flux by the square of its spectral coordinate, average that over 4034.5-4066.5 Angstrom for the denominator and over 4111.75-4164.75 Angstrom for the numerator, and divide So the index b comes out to 1.0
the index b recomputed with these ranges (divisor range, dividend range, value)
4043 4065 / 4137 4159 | 1.03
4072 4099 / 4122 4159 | 0.99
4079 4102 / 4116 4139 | 0.97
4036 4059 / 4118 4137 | 0.99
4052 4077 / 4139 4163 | 1.02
